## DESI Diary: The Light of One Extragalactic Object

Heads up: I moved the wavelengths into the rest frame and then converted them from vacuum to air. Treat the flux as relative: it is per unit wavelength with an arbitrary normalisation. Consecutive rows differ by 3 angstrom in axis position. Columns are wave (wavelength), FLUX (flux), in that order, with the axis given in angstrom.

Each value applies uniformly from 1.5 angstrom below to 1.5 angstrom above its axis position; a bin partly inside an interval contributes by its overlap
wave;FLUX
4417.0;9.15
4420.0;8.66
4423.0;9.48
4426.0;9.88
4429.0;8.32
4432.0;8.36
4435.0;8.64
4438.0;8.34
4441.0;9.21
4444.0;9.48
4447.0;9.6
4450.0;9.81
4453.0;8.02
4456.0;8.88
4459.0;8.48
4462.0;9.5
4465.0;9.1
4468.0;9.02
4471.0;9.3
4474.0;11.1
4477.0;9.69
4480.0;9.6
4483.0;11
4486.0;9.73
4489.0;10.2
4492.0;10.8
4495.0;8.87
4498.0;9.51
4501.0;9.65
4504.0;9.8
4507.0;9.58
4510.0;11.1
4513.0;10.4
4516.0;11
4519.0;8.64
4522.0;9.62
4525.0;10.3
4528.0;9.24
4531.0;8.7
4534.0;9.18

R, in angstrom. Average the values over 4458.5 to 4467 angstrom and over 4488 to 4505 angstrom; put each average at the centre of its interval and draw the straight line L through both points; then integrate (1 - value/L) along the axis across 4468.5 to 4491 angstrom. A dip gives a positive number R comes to -1.46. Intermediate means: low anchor 9.09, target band 10.1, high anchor 9.79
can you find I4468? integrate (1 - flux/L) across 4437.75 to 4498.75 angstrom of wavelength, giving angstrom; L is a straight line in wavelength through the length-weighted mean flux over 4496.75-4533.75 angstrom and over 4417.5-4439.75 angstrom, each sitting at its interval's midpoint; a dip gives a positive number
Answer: -1.6 angstrom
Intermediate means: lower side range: 8.83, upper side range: 9.78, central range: 9.51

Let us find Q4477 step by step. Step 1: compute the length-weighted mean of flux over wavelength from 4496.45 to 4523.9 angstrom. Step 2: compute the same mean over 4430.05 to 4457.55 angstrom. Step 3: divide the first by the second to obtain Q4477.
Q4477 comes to 1.11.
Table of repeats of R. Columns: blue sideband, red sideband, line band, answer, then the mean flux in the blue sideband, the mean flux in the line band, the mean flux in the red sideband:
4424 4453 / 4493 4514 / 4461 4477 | -0.3 angstrom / 9.02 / 9.62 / 9.85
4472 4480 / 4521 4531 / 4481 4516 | -0.7 angstrom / 10.2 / 10.1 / 9.57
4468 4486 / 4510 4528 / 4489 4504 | 0.4 angstrom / 10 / 9.77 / 10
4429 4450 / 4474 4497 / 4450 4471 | 1.2 angstrom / 8.96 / 8.94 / 10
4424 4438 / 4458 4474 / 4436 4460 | 0.1 angstrom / 8.78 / 8.98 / 9.29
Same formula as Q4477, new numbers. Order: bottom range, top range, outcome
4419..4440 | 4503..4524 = 1.14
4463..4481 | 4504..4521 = 1.05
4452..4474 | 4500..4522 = 1.10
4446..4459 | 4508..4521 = 1.14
